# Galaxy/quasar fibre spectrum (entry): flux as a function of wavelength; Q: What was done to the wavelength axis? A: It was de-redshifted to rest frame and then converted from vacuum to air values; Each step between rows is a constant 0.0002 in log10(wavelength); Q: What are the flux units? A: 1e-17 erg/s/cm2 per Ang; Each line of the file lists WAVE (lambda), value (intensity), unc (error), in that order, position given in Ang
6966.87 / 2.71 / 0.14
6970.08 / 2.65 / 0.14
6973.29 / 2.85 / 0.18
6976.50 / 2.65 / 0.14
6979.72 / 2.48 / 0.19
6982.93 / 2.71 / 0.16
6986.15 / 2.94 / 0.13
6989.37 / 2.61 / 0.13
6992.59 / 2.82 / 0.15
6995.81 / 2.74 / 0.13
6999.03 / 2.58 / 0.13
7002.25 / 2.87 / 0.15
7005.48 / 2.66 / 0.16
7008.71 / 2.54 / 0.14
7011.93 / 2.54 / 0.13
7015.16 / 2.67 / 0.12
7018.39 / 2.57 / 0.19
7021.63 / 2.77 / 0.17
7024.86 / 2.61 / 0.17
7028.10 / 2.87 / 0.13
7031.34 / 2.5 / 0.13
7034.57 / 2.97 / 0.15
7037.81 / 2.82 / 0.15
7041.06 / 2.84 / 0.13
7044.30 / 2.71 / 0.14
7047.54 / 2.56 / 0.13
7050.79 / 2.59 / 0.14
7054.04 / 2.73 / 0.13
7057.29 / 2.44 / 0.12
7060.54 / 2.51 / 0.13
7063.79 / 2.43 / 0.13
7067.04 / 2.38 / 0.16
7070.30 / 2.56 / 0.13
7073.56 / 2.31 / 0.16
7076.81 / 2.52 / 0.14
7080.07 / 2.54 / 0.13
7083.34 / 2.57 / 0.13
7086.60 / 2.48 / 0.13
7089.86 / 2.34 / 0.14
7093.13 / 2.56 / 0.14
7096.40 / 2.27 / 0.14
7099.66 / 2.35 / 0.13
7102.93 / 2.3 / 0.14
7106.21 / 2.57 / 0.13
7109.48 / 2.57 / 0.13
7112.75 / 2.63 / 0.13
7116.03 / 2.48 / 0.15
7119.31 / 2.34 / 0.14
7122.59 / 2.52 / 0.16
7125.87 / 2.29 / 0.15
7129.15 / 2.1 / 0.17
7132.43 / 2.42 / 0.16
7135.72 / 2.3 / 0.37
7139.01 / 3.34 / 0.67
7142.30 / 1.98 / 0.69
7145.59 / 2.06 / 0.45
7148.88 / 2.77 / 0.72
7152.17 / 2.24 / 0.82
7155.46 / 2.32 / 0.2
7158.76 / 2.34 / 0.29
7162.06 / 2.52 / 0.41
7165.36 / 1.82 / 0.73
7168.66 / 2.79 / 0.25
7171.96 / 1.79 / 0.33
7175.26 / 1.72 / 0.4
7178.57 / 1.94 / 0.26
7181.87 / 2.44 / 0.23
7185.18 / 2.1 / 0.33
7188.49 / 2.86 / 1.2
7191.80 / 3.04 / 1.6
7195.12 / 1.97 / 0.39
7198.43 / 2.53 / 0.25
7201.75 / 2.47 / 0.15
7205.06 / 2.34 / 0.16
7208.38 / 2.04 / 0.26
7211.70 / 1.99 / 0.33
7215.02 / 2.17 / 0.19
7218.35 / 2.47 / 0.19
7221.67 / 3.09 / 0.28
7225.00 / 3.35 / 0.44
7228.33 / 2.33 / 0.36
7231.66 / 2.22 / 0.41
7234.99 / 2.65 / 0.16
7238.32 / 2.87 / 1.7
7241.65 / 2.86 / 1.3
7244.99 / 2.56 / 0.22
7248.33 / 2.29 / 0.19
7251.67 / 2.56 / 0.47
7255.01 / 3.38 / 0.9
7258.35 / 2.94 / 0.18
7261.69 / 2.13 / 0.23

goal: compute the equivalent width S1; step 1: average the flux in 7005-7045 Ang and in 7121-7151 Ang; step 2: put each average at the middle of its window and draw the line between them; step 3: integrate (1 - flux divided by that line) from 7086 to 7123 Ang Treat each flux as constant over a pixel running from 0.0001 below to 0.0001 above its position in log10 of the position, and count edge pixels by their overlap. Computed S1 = 0.7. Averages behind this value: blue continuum 2.7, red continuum 2.42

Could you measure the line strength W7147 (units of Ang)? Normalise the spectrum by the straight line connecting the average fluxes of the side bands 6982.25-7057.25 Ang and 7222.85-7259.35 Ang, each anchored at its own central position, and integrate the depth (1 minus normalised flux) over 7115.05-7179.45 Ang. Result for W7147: 9.7 Ang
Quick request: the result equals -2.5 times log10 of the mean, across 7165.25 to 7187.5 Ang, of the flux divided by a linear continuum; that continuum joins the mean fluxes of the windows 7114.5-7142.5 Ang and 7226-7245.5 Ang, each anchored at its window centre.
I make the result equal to 0.18 mag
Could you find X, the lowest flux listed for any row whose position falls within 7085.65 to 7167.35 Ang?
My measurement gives 1.82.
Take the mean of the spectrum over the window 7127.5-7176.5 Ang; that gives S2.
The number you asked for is 2.31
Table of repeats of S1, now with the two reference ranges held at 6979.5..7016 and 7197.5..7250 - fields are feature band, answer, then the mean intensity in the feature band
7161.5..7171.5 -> 1.04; 2.29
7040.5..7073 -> 1.05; 2.56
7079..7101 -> 1.47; 2.44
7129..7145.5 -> 1.01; 2.42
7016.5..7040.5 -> -0.63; 2.73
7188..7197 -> -0.18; 2.59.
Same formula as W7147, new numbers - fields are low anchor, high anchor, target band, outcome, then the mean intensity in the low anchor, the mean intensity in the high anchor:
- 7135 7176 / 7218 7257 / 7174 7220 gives 4.19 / 2.32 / 2.73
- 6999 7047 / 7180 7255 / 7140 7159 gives 1.99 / 2.7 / 2.53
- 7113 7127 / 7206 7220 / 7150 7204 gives -0.90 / 2.43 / 2.18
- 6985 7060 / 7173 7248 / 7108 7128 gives 0.82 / 2.69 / 2.45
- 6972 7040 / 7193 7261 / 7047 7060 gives 0.46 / 2.7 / 2.55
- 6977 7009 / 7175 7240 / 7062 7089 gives 1.36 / 2.7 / 2.45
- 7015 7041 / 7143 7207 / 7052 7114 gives 2.35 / 2.73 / 2.31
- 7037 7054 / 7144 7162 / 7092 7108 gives 0.77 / 2.7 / 2.36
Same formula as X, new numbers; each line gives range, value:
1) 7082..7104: 2.27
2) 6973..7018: 2.48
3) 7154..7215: 1.72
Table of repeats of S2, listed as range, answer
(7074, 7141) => 2.47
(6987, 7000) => 2.71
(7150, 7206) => 2.31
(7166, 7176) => 2.11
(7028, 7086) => 2.59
